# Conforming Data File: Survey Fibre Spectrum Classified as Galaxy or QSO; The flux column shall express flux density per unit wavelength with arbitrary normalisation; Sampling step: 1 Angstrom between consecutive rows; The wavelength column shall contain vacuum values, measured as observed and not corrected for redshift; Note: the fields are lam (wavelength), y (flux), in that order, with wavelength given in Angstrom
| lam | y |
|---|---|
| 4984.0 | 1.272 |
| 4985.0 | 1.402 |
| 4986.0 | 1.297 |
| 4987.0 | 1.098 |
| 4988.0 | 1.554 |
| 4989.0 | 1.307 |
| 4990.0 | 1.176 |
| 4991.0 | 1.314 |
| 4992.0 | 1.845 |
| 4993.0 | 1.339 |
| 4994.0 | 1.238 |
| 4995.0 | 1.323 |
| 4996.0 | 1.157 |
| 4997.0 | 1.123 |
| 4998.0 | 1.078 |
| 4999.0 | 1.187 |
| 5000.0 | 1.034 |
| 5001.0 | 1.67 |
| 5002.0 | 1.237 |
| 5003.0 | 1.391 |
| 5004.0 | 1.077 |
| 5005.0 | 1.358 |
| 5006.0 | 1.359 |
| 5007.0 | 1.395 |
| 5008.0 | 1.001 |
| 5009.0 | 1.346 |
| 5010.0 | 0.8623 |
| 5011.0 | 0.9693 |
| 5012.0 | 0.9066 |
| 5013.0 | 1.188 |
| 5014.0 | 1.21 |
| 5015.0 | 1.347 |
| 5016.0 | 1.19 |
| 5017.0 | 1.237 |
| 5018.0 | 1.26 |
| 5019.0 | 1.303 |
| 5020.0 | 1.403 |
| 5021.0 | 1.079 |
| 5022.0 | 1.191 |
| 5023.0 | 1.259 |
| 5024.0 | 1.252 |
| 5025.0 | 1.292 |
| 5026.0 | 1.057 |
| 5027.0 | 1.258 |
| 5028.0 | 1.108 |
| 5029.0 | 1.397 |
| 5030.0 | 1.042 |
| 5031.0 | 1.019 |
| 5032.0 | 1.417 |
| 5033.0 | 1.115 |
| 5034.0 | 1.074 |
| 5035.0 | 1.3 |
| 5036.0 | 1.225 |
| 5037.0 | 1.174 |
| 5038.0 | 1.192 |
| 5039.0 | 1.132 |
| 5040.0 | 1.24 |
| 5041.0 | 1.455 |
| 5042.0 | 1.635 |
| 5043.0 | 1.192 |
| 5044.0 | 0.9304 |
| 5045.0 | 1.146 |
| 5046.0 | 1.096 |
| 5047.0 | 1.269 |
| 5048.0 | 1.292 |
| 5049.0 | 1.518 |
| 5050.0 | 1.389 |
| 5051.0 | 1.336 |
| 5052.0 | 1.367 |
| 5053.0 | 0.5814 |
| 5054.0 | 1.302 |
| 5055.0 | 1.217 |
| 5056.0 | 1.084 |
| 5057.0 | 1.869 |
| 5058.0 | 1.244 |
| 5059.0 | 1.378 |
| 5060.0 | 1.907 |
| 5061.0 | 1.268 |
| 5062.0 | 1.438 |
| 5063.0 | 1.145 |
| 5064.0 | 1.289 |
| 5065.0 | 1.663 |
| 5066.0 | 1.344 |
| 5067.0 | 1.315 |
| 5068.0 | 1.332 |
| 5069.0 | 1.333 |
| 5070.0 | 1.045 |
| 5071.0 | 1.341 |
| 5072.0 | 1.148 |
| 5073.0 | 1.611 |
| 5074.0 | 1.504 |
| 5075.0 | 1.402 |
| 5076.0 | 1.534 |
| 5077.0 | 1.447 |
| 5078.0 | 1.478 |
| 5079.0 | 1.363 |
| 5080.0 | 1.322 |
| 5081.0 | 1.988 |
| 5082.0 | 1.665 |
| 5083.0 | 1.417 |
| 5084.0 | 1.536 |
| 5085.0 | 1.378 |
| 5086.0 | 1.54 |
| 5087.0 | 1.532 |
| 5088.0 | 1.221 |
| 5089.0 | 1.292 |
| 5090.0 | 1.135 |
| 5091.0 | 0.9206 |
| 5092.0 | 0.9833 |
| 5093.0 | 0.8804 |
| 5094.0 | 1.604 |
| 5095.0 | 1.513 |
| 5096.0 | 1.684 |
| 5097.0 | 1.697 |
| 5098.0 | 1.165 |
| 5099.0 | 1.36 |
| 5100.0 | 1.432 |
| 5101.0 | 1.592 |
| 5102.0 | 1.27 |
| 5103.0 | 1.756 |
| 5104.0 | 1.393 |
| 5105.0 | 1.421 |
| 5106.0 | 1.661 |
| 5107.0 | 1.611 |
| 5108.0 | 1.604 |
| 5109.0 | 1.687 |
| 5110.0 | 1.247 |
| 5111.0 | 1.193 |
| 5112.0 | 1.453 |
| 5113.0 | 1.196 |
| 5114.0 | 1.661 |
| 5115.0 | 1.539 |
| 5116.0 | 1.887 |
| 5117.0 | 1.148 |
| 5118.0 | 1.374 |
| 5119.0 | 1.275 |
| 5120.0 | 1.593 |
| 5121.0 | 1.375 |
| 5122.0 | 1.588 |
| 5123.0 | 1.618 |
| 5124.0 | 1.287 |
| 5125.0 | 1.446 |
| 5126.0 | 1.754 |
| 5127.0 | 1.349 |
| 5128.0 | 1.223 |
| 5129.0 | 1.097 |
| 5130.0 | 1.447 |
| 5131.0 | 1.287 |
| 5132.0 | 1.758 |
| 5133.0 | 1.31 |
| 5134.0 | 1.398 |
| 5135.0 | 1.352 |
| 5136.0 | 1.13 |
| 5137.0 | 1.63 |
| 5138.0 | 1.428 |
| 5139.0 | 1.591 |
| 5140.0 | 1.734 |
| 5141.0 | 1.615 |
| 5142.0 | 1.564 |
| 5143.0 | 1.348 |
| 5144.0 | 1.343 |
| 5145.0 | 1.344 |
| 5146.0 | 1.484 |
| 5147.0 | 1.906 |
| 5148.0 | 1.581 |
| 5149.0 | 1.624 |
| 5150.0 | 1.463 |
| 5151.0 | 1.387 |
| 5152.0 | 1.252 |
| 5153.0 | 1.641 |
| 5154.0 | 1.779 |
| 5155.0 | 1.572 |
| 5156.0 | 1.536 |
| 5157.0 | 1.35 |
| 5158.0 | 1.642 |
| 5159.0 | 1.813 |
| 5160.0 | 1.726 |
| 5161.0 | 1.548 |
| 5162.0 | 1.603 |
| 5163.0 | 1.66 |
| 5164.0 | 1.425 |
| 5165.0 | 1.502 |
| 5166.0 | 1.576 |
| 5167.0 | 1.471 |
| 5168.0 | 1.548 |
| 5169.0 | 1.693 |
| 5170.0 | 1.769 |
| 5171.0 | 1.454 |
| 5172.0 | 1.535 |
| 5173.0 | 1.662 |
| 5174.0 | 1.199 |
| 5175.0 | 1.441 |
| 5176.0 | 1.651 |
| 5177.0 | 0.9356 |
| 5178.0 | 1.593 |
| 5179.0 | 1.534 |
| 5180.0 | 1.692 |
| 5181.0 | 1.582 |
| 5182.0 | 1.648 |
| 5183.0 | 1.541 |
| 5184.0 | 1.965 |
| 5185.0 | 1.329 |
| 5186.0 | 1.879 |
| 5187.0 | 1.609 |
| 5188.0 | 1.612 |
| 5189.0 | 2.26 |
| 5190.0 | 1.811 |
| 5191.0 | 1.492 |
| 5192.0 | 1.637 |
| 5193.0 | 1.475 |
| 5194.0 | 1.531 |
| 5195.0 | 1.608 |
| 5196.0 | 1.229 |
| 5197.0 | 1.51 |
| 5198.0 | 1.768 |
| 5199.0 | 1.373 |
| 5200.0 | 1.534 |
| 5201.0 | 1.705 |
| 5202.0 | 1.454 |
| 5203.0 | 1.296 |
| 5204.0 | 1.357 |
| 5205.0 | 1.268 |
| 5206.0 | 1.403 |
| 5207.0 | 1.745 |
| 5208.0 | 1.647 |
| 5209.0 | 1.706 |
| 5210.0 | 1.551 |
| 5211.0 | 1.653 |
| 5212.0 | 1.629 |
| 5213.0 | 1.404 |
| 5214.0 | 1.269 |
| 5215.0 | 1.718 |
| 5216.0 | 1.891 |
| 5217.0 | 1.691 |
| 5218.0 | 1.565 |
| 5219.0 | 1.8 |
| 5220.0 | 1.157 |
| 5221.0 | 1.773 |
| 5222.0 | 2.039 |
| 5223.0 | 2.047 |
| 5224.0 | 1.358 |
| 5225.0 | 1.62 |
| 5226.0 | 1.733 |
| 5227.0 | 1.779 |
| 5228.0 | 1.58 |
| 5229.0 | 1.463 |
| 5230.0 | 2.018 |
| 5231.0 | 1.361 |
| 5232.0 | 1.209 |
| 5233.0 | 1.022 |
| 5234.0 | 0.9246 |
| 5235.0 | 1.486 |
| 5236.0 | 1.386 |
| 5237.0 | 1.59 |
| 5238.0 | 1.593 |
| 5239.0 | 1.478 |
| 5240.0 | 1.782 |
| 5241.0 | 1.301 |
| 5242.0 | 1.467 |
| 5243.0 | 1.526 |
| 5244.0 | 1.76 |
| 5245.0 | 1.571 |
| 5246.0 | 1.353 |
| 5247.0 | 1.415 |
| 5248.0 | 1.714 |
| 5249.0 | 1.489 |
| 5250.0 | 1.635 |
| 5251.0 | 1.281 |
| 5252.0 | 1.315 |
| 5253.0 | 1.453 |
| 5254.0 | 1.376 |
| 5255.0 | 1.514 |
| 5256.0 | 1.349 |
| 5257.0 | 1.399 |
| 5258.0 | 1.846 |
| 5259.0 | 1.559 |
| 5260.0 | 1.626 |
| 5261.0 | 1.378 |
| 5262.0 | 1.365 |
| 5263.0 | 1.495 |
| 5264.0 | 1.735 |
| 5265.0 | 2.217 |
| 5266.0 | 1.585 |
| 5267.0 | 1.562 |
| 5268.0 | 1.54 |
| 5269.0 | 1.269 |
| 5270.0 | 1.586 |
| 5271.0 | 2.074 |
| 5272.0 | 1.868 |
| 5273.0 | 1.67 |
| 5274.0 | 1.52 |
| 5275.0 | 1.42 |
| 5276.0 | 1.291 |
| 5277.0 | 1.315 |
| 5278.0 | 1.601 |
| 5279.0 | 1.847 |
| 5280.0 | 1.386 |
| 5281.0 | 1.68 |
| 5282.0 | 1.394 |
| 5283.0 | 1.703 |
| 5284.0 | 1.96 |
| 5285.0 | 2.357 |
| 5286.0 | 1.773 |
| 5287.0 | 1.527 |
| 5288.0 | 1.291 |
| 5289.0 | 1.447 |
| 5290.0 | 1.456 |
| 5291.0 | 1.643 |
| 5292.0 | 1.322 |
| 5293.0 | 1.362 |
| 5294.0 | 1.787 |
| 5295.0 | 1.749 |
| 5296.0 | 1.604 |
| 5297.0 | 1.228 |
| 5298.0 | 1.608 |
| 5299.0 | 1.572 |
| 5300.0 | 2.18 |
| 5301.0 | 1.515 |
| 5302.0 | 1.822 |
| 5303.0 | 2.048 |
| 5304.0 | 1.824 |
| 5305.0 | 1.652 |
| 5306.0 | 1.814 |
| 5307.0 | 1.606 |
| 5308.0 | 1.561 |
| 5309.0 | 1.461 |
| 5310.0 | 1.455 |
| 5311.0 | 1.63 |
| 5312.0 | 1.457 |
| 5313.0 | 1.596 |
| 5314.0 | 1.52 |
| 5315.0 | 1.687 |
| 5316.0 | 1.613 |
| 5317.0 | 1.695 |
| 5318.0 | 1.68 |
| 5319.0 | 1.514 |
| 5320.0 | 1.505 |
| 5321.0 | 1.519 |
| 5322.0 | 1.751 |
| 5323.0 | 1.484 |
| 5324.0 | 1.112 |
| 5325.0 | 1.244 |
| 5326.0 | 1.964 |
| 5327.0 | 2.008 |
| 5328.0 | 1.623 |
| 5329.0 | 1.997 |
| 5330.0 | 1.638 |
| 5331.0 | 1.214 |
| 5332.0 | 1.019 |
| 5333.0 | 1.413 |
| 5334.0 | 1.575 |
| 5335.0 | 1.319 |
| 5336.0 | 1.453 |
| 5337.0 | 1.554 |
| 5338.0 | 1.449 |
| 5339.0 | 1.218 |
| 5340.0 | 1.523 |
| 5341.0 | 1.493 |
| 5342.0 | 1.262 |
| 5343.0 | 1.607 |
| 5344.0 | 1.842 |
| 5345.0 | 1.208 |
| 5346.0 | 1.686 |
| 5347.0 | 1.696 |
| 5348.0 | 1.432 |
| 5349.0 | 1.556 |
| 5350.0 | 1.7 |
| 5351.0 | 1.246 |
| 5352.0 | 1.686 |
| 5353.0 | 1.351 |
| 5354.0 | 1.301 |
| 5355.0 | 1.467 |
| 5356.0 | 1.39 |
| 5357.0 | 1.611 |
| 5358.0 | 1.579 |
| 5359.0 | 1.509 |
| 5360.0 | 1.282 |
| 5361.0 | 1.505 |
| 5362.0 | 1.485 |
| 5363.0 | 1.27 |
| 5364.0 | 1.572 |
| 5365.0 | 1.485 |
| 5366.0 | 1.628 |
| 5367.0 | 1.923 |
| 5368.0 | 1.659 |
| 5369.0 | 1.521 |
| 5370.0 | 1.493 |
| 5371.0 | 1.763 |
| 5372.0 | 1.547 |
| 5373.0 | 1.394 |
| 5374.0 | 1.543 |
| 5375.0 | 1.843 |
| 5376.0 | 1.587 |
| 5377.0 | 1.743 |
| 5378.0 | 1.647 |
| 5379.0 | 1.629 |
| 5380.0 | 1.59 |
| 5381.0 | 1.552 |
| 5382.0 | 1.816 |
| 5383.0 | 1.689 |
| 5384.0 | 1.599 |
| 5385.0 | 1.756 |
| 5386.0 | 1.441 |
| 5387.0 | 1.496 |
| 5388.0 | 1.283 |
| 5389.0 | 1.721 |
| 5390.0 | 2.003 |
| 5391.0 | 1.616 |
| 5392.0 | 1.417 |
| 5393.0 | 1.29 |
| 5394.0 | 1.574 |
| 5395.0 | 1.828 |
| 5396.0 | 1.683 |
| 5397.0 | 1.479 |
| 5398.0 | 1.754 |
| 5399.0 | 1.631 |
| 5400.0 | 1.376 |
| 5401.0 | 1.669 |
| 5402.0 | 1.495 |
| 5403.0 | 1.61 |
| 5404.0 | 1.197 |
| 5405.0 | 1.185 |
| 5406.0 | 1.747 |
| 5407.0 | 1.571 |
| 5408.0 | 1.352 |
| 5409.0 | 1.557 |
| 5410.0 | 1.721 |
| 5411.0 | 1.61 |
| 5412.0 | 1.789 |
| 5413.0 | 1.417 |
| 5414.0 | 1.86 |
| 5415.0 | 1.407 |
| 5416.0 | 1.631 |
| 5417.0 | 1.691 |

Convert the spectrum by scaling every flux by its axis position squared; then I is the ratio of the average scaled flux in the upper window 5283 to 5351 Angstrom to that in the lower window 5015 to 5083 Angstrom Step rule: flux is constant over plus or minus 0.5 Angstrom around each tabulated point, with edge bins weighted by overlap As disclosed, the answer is 1.34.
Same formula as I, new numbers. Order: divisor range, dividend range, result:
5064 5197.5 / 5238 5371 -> 1.12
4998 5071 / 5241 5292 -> 1.37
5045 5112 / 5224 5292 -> 1.20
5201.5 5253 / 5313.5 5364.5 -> 1.03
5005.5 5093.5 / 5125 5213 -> 1.26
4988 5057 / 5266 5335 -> 1.44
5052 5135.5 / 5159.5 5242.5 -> 1.16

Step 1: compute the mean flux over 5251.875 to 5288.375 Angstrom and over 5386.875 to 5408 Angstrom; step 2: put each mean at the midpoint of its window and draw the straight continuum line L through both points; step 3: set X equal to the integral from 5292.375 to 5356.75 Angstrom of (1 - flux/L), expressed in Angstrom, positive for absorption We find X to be 0.7 Angstrom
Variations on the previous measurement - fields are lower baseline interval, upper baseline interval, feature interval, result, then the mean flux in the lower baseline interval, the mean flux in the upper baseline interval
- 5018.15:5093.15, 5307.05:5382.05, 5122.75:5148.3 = -1.72 Angstrom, 1.3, 1.54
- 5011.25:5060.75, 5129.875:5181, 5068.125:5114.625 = -1.50 Angstrom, 1.25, 1.52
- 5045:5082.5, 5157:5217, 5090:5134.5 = 0.83 Angstrom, 1.37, 1.57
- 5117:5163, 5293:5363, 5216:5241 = -0.70 Angstrom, 1.49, 1.55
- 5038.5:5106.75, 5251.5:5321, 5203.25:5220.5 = -0.37 Angstrom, 1.37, 1.6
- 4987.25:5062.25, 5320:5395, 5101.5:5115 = -1.52 Angstrom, 1.25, 1.54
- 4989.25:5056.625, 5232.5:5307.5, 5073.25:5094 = -1.17 Angstrom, 1.23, 1.57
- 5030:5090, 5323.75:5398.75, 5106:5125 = -1.30 Angstrom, 1.33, 1.55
